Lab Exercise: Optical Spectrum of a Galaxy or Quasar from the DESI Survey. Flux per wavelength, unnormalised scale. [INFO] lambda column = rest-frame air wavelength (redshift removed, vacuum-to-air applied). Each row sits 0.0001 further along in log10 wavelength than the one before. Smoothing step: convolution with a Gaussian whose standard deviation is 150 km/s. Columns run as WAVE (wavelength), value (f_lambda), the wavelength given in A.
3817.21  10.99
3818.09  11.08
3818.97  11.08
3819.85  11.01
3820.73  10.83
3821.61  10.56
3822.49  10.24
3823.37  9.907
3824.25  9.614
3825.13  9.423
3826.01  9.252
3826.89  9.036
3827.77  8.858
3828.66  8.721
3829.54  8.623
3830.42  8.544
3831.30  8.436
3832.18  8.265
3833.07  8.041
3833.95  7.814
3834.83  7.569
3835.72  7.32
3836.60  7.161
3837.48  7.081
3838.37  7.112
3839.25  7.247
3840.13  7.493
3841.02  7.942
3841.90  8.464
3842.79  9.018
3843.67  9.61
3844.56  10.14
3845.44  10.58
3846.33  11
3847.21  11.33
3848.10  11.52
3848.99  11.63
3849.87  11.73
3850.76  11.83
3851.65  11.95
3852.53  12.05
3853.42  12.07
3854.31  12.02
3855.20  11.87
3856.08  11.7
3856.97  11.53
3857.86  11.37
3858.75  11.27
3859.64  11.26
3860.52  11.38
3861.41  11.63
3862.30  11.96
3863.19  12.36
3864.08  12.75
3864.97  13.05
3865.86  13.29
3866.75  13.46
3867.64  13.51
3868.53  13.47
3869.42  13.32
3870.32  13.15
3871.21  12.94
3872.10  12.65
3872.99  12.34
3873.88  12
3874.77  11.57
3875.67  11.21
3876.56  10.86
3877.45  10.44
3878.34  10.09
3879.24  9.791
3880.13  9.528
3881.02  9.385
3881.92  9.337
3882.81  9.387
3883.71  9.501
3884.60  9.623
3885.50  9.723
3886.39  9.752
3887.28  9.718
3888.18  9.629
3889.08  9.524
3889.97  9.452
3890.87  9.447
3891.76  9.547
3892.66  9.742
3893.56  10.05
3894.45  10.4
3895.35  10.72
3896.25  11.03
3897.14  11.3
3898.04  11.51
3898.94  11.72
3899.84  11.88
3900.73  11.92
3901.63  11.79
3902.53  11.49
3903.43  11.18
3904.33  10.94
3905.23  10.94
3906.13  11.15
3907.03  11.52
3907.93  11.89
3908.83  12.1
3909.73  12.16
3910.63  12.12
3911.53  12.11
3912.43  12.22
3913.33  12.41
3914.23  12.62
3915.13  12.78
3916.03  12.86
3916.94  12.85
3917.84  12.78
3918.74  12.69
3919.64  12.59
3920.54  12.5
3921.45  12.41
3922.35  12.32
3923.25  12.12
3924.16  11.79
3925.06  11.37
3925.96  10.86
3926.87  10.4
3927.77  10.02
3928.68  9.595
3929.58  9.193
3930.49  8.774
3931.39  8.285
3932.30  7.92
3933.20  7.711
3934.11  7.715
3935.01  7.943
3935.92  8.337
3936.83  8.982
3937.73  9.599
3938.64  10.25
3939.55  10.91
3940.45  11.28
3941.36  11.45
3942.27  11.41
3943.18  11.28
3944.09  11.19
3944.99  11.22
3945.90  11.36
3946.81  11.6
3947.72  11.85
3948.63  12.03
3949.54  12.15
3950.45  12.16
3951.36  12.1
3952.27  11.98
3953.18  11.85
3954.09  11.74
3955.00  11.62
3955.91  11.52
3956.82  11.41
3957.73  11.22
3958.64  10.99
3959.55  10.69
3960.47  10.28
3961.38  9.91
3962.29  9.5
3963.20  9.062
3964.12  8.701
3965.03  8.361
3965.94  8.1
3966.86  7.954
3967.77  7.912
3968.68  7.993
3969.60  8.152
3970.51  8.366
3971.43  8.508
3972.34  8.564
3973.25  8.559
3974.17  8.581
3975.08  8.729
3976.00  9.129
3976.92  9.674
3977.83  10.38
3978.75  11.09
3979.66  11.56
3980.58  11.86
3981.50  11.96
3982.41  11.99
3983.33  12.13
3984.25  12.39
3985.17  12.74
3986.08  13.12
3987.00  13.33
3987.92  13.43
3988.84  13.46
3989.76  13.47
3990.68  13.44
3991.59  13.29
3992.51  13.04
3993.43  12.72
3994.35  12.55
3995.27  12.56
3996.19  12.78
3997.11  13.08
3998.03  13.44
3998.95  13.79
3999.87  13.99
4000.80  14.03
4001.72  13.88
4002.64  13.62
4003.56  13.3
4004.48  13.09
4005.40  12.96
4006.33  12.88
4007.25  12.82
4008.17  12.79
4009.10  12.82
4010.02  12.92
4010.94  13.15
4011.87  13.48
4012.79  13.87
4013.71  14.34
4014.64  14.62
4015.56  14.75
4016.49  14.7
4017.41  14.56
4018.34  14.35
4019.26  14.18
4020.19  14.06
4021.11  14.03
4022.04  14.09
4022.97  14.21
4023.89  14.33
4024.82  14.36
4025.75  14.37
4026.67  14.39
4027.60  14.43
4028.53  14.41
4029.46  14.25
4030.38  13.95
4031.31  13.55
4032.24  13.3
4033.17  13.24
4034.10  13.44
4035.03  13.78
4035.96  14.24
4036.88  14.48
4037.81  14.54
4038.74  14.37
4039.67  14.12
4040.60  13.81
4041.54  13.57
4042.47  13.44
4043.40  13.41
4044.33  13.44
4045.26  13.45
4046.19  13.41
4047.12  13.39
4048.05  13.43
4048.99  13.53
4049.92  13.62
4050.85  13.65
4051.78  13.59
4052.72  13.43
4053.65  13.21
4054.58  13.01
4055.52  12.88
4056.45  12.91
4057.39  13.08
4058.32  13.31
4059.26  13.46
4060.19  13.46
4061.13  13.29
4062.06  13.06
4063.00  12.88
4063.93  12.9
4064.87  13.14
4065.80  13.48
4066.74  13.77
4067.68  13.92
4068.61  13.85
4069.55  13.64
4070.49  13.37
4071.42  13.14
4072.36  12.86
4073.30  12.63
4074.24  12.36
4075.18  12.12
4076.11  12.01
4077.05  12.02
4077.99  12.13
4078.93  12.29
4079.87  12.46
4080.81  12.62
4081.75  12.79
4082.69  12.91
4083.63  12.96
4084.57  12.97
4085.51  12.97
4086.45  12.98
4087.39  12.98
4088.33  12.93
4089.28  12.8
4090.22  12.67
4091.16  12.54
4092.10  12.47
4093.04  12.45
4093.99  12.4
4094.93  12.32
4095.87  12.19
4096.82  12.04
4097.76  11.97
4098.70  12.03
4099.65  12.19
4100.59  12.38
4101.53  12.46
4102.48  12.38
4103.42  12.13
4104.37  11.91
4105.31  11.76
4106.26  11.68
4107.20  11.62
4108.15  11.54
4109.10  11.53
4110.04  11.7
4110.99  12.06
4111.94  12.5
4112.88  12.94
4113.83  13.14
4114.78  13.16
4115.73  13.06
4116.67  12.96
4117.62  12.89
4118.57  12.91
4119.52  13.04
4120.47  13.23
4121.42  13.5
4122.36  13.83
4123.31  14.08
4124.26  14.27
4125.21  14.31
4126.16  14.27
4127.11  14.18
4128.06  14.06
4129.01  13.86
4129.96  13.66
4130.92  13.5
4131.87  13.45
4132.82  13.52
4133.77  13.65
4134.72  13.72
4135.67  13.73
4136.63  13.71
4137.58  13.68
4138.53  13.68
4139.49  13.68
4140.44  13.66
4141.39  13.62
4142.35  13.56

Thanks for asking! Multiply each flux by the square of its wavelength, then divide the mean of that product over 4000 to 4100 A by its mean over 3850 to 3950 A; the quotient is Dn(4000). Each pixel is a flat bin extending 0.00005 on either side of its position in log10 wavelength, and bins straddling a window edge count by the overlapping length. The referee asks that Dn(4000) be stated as 1.29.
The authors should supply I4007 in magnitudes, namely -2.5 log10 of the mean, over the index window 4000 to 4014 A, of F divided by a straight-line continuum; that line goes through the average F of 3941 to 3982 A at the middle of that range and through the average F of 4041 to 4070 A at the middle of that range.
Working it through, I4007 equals -0.132 mag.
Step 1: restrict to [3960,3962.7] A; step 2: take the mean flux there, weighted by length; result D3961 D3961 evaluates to 9.89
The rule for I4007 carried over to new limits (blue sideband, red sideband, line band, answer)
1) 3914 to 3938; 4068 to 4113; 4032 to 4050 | -0.15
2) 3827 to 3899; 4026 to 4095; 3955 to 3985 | 0.21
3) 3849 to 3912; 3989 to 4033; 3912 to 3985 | 0.18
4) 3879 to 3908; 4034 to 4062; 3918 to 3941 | 0.09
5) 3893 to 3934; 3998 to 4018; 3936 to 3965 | 0.12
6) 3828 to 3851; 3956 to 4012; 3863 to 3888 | -0.18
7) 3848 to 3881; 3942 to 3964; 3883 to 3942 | 0.07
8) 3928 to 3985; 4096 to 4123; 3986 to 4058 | -0.22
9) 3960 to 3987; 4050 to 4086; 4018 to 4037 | -0.20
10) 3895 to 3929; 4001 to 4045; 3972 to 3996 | 0.12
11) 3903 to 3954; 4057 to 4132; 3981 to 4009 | -0.11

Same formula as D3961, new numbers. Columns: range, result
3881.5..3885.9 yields 9.51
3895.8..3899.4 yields 11.4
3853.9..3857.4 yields 11.8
